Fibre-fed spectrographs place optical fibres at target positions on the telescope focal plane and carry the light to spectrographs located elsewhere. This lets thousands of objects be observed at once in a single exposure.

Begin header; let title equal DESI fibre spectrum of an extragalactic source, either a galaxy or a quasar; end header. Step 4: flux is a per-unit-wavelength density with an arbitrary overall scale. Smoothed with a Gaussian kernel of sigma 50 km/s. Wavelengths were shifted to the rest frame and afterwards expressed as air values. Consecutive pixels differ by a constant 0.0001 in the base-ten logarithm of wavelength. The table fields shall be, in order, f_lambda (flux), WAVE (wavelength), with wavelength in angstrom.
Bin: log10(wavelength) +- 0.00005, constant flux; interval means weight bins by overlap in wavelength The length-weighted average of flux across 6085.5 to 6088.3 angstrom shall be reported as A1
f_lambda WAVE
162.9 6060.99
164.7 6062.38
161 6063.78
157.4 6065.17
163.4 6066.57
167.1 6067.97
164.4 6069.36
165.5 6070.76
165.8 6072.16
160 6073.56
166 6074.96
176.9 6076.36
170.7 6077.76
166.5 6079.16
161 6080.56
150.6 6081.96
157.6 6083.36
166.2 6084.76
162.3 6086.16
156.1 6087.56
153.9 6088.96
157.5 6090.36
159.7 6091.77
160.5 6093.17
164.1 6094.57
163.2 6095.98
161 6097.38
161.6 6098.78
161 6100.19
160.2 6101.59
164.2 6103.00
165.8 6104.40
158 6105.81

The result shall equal 159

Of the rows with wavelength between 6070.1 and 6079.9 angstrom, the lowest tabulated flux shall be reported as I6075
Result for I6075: 160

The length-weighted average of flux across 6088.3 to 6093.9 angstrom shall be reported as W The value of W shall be 158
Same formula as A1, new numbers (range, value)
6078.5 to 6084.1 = 159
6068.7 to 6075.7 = 164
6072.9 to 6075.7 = 163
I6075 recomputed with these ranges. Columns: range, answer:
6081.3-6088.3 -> 150.6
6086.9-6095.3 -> 153.9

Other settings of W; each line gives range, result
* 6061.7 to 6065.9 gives 161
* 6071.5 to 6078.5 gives 168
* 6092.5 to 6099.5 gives 162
